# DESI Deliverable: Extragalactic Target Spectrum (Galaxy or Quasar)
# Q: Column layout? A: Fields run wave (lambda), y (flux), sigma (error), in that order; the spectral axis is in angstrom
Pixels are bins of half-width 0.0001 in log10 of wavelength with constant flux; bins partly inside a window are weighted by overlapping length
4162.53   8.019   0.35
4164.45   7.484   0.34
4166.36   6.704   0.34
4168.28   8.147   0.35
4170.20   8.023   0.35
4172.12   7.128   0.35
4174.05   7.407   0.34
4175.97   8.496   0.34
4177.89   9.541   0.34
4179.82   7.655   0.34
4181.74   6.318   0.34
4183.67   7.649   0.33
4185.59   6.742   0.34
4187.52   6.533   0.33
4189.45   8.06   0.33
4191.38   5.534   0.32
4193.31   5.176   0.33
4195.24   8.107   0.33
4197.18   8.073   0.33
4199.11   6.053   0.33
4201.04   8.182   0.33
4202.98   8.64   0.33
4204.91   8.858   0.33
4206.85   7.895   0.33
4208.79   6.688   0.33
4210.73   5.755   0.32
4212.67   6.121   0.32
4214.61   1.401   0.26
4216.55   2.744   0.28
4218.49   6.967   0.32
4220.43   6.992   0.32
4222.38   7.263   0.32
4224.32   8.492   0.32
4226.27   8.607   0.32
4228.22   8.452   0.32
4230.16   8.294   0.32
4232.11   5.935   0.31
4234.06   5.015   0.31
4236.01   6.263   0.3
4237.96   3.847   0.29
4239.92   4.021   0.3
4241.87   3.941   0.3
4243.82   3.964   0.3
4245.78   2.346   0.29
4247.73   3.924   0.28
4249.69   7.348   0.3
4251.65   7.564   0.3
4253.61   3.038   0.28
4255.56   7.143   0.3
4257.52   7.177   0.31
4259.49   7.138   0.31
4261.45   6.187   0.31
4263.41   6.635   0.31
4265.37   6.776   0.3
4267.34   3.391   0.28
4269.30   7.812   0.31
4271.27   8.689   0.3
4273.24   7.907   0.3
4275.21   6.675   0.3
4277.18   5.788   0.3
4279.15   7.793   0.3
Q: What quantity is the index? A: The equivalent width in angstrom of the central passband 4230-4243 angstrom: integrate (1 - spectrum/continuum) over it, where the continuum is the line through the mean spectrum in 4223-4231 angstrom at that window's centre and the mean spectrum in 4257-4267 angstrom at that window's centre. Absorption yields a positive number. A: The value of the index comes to 4.6 angstrom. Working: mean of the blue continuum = 8.42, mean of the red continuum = 6.54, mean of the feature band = 5.13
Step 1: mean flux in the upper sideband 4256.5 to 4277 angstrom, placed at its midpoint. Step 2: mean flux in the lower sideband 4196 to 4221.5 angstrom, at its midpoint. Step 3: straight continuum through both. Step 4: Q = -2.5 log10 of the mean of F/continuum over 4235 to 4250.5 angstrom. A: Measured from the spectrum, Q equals 0.45 mag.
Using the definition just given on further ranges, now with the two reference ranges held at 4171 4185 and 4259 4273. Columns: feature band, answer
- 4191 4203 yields 0.065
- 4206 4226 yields 0.190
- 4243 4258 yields 0.290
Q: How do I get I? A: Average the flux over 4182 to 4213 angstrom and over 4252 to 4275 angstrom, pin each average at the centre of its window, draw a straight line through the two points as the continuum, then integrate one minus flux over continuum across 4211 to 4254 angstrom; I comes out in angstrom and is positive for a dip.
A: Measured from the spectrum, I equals 7.7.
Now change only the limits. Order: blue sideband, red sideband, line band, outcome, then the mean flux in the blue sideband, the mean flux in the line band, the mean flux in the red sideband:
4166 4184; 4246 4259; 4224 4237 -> -1.7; 7.74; 7.23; 5.86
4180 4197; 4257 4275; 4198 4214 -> -0.7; 6.87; 7.15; 6.84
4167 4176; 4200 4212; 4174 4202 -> 1.4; 7.73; 7.3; 7.62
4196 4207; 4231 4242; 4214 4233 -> -2.2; 7.96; 6.62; 4.95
